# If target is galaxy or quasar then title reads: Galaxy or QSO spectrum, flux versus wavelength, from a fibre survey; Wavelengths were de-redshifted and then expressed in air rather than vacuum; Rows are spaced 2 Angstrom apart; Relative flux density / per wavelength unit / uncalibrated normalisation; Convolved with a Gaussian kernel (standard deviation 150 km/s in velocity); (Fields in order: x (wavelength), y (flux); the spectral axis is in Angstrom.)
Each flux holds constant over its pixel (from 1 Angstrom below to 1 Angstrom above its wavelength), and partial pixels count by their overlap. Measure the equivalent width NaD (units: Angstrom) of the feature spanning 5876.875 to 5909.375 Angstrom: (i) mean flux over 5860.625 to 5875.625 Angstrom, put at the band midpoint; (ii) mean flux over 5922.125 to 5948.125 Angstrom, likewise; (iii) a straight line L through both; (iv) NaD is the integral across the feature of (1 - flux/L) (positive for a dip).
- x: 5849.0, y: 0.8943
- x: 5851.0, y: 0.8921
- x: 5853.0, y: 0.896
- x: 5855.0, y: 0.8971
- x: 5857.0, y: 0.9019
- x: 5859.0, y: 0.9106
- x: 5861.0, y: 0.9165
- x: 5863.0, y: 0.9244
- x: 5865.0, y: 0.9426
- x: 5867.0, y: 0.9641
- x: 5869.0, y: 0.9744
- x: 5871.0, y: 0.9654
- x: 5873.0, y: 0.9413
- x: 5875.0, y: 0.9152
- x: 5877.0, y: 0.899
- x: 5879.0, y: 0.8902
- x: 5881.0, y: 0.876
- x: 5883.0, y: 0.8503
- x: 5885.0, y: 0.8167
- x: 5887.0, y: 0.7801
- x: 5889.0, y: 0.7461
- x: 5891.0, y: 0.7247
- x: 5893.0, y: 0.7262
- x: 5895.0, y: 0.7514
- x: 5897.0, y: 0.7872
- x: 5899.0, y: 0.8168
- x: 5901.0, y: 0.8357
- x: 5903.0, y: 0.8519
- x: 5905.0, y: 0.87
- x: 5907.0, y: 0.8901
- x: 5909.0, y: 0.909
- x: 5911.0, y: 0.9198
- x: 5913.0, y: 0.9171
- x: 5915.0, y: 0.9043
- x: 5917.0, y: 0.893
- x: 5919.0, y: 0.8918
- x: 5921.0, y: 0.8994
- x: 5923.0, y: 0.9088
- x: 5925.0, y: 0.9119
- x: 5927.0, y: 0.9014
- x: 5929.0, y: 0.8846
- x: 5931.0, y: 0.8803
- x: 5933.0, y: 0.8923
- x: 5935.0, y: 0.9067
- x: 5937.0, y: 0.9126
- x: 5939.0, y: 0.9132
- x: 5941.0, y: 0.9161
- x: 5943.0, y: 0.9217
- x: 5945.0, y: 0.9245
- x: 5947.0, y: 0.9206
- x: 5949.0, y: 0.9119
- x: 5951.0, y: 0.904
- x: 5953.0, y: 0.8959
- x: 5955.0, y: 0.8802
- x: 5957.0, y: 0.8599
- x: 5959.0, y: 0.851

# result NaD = 3.8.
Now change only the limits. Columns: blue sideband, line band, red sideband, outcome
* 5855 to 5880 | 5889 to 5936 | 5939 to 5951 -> 3.1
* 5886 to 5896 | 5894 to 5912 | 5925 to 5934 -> -1.3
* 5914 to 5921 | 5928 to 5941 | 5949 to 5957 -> -0.1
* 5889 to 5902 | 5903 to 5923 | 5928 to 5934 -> -1.7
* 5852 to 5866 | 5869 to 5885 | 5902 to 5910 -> -0.1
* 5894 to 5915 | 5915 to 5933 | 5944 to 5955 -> -0.4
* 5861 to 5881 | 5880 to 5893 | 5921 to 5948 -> 1.9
